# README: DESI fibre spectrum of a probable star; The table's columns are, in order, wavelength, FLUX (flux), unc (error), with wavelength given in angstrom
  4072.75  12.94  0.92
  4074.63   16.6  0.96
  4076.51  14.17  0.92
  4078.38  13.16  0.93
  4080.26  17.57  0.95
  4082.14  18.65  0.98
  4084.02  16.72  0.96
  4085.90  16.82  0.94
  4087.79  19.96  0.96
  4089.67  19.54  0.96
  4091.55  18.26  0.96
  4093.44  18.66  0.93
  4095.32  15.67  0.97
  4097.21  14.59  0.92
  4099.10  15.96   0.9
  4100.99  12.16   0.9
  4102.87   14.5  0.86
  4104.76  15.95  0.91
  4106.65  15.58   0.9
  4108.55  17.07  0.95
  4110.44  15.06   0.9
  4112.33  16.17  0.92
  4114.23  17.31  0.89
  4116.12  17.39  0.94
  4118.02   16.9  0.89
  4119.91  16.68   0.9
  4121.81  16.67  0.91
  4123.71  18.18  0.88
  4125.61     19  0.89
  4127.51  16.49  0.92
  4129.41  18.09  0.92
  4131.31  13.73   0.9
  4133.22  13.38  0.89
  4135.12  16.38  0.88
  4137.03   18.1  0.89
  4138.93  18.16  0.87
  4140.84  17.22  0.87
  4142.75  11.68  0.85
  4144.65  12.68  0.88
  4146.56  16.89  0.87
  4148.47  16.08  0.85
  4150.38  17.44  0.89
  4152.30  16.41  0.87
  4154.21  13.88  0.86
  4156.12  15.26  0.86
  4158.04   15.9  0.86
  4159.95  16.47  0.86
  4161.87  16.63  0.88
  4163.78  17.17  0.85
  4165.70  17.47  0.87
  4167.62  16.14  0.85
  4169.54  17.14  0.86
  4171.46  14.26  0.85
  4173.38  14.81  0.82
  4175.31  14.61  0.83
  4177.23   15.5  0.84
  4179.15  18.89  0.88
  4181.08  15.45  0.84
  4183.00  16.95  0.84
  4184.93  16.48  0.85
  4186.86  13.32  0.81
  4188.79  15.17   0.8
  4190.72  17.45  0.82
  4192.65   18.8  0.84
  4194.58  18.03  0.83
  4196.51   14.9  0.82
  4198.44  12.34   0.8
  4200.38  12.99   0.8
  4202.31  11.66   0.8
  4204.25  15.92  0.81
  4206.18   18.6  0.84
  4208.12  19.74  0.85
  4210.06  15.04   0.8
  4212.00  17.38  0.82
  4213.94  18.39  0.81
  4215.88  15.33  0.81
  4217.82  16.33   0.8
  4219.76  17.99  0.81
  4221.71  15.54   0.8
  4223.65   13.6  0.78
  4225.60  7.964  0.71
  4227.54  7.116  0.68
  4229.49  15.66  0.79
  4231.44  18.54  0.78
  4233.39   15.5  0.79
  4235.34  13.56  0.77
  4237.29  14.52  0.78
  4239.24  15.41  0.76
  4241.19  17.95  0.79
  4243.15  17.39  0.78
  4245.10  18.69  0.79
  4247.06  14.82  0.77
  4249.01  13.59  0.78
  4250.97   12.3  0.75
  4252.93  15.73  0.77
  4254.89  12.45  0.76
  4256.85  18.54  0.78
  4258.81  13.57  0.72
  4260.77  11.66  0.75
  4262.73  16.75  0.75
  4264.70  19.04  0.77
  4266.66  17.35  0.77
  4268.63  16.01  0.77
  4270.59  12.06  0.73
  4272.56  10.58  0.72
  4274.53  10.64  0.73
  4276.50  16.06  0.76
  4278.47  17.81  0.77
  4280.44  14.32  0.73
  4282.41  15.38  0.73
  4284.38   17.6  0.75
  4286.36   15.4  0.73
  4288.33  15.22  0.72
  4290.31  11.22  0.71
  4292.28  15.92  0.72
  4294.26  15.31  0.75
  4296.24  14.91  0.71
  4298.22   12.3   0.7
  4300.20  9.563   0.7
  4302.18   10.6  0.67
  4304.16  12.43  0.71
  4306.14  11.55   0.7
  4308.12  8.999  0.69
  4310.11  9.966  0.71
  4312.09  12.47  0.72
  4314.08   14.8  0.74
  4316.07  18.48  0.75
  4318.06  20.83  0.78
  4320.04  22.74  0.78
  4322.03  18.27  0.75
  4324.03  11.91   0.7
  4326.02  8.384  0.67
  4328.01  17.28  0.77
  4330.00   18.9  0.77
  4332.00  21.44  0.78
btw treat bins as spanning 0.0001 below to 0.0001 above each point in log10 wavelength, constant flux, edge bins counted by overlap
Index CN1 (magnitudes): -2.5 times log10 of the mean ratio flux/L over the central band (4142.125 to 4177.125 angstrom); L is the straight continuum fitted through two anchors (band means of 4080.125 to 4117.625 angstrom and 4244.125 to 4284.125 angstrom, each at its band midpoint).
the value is 0.03 mag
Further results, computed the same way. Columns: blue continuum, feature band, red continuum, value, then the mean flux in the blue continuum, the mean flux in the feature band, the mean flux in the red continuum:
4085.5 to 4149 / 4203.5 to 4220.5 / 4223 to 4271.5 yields -0.13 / 16.4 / 17.2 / 14.8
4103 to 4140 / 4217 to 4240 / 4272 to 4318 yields 0.04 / 16.6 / 14.3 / 13.7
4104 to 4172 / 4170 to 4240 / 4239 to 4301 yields 0.01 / 16.3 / 15.4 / 14.9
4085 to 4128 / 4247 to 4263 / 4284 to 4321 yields 0.04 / 16.7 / 14.3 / 14.2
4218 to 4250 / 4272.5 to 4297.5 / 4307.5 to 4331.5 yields 0.03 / 14.9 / 14.8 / 15.5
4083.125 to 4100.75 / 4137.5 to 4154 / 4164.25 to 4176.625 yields 0.03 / 17.1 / 15.8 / 15.8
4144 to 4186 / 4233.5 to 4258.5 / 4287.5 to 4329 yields -0.04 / 16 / 15.4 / 14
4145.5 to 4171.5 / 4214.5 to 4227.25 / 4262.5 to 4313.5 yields 0.07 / 16.3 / 14.2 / 13.8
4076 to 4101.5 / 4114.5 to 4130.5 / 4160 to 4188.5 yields -0.06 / 16.7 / 17.4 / 16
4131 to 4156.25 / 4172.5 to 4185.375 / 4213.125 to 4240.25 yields -0.06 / 15.6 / 16.1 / 14.7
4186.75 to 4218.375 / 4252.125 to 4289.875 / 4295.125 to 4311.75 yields -0.17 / 16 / 15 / 11.4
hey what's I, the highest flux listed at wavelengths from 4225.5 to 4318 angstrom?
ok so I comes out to 19.04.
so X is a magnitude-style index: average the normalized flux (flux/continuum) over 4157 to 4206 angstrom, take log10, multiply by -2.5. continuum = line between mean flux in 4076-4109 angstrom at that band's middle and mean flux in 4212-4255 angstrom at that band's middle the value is -0.02 mag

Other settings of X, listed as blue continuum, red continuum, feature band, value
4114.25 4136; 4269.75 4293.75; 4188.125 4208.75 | -0.02 mag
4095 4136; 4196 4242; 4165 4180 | -0.04 mag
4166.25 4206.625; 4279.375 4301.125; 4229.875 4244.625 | -0.08 mag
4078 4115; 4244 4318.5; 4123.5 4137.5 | -0.03 mag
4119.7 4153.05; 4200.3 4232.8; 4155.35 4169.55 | -0.04 mag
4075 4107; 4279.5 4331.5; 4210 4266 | -0.01 mag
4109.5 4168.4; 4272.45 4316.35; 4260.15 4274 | -0.05 mag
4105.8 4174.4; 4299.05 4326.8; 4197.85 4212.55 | -0.02 mag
